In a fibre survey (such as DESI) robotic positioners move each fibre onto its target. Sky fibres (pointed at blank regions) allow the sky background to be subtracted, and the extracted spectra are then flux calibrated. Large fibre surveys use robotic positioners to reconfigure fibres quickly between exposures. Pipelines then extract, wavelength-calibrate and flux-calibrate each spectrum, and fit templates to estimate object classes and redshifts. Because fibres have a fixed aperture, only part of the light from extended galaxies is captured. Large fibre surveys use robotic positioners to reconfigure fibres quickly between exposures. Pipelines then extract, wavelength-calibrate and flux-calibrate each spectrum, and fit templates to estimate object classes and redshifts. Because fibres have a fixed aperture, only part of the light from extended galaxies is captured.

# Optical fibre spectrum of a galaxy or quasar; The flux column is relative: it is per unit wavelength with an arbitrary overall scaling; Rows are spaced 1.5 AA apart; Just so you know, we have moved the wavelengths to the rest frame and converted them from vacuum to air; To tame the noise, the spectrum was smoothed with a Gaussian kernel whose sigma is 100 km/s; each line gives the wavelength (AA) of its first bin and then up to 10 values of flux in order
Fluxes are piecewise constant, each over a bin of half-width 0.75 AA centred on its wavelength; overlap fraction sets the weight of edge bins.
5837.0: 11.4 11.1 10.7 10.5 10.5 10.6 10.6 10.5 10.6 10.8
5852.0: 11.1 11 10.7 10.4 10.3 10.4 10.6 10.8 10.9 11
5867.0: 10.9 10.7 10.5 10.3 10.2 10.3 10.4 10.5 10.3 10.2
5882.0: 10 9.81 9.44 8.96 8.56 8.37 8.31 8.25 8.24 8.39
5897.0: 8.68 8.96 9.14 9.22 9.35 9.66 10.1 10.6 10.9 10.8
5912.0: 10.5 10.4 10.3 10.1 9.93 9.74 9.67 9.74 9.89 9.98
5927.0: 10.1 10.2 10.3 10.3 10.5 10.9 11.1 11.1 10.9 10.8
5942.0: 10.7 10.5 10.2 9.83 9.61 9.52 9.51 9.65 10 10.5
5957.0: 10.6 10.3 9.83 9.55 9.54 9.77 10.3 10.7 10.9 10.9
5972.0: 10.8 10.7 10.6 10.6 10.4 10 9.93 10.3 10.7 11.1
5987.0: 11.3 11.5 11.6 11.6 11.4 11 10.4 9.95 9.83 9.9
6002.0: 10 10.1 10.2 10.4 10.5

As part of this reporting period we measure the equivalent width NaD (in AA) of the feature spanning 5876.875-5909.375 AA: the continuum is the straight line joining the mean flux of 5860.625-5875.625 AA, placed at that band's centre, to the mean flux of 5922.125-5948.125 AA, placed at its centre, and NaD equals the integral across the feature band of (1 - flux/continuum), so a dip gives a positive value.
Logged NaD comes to 3.7 AA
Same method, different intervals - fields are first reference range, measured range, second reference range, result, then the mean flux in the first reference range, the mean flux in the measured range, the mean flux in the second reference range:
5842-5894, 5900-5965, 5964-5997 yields 2.2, 10.2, 10.1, 10.8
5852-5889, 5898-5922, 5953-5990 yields 0.9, 10.3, 9.97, 10.5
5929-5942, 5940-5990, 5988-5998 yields 2.5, 10.7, 10.4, 11.1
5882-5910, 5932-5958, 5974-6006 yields -1.1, 9.2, 10.3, 10.6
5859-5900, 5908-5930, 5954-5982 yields -0.4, 9.76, 10.2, 10.3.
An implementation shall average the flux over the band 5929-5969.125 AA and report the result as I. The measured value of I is 10.3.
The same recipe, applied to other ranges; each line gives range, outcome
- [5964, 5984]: 10.5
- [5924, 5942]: 10.5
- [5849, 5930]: 9.98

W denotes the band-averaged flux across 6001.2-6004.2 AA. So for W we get 10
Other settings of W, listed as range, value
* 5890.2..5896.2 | 8.3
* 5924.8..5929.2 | 10.1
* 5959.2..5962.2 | 9.7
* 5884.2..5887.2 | 9.21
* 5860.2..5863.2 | 10.7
